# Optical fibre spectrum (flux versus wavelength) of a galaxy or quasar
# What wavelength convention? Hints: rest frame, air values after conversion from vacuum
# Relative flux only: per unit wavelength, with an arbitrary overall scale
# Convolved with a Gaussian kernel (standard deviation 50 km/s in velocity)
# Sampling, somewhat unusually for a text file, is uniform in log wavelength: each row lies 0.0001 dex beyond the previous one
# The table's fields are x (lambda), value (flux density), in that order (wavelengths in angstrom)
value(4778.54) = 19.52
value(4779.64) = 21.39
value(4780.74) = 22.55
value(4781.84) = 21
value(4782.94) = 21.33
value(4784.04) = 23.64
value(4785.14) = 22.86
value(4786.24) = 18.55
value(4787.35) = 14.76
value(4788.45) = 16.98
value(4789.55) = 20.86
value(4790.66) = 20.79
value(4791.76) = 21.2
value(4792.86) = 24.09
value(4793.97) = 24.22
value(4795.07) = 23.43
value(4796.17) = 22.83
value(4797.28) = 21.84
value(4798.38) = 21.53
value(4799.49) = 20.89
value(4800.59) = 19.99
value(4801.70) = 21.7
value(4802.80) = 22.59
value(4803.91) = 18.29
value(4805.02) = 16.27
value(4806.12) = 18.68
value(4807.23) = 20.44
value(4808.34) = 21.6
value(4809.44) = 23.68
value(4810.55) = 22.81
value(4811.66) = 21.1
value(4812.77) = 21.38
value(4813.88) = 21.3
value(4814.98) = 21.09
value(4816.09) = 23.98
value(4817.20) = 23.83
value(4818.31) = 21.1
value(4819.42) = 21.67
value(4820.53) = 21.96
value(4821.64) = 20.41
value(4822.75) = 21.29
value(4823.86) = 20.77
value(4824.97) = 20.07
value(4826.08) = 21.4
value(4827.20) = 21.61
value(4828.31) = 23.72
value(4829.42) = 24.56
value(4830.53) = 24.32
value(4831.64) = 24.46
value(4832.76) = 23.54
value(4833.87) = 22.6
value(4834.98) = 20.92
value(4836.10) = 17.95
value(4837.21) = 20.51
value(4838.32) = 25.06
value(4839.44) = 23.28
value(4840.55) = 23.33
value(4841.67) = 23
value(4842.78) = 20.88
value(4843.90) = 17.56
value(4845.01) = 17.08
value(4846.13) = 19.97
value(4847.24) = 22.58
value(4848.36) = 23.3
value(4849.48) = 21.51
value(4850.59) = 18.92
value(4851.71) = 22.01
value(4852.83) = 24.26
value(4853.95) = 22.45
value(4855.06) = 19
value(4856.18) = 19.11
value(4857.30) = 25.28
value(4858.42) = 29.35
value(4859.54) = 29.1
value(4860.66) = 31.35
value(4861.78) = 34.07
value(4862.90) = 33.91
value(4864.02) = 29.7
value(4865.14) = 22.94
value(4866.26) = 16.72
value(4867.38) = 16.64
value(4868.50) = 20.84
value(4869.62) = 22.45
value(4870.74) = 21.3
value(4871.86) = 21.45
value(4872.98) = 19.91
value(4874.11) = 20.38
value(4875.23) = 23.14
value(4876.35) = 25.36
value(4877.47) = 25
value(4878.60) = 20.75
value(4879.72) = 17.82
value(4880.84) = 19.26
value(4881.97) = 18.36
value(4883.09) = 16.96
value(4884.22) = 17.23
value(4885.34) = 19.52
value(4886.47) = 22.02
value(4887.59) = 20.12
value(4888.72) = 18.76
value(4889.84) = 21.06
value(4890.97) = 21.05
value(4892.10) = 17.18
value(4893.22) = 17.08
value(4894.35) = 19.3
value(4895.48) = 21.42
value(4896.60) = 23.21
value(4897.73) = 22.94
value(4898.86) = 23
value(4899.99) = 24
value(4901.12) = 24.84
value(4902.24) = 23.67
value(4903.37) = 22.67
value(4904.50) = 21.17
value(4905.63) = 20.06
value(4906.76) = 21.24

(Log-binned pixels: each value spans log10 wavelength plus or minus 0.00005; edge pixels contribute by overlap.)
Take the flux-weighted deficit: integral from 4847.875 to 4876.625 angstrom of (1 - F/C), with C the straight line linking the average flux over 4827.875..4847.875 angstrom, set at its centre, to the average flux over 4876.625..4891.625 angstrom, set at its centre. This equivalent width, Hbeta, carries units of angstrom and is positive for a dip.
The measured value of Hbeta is -3.8 angstrom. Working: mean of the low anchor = 22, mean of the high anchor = 19.9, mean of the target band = 23.6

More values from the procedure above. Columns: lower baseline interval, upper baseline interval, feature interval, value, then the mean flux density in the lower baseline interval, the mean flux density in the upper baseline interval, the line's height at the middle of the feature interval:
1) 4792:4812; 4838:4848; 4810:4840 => -1.0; 21.4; 21.4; 21.4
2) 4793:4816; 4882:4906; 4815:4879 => -4.8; 21.4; 20.8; 21.1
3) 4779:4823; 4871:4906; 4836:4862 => -2.3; 21.2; 20.9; 21.1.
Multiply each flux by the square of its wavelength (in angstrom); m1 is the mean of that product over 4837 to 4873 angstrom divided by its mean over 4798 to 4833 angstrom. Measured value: 1.09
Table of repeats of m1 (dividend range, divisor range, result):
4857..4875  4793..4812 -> 1.19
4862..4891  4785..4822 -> 1.04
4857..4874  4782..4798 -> 1.21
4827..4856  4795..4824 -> 1.04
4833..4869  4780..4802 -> 1.11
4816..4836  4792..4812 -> 1.05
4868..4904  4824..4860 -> 0.96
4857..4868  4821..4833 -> 1.22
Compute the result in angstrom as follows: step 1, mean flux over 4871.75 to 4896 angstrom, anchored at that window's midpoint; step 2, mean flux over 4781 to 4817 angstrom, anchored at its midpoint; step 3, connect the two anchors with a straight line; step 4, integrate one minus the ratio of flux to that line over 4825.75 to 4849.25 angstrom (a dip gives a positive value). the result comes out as -1.5 angstrom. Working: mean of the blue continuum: 21.2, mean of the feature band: 22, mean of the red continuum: 20.1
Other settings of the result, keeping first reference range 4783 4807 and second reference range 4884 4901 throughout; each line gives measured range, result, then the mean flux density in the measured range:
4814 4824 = -0.5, 21.8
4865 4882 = -0.1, 20.8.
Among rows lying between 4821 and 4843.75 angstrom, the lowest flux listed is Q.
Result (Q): 17.95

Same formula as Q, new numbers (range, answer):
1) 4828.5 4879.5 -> 16.64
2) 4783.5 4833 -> 14.76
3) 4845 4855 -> 17.08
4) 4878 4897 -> 16.96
